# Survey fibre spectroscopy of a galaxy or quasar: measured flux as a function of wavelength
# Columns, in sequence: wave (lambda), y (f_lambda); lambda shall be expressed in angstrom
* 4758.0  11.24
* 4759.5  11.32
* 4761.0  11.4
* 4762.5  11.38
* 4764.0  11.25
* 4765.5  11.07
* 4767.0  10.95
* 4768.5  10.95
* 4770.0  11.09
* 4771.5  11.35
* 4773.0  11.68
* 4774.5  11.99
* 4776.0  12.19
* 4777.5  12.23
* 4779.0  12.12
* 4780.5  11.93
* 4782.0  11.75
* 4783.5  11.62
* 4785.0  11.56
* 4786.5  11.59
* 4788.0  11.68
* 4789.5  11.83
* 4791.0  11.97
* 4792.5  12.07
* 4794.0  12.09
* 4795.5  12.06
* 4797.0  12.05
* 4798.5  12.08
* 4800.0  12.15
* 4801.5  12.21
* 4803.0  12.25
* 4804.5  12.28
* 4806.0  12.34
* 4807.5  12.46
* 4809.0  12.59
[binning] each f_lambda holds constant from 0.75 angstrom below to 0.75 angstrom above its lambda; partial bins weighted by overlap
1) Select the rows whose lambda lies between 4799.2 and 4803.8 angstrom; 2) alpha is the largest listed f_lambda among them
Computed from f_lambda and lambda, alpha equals 12.25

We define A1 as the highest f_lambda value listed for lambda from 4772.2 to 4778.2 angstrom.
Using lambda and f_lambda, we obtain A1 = 12.23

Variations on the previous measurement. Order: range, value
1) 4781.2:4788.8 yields 11.75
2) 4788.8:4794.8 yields 12.09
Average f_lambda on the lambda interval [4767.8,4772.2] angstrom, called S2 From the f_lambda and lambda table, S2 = 11.1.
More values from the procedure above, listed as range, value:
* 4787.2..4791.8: 11.8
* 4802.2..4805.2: 12.3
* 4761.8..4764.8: 11.3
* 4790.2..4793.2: 12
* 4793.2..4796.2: 12.1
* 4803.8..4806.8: 12.3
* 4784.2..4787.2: 11.6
